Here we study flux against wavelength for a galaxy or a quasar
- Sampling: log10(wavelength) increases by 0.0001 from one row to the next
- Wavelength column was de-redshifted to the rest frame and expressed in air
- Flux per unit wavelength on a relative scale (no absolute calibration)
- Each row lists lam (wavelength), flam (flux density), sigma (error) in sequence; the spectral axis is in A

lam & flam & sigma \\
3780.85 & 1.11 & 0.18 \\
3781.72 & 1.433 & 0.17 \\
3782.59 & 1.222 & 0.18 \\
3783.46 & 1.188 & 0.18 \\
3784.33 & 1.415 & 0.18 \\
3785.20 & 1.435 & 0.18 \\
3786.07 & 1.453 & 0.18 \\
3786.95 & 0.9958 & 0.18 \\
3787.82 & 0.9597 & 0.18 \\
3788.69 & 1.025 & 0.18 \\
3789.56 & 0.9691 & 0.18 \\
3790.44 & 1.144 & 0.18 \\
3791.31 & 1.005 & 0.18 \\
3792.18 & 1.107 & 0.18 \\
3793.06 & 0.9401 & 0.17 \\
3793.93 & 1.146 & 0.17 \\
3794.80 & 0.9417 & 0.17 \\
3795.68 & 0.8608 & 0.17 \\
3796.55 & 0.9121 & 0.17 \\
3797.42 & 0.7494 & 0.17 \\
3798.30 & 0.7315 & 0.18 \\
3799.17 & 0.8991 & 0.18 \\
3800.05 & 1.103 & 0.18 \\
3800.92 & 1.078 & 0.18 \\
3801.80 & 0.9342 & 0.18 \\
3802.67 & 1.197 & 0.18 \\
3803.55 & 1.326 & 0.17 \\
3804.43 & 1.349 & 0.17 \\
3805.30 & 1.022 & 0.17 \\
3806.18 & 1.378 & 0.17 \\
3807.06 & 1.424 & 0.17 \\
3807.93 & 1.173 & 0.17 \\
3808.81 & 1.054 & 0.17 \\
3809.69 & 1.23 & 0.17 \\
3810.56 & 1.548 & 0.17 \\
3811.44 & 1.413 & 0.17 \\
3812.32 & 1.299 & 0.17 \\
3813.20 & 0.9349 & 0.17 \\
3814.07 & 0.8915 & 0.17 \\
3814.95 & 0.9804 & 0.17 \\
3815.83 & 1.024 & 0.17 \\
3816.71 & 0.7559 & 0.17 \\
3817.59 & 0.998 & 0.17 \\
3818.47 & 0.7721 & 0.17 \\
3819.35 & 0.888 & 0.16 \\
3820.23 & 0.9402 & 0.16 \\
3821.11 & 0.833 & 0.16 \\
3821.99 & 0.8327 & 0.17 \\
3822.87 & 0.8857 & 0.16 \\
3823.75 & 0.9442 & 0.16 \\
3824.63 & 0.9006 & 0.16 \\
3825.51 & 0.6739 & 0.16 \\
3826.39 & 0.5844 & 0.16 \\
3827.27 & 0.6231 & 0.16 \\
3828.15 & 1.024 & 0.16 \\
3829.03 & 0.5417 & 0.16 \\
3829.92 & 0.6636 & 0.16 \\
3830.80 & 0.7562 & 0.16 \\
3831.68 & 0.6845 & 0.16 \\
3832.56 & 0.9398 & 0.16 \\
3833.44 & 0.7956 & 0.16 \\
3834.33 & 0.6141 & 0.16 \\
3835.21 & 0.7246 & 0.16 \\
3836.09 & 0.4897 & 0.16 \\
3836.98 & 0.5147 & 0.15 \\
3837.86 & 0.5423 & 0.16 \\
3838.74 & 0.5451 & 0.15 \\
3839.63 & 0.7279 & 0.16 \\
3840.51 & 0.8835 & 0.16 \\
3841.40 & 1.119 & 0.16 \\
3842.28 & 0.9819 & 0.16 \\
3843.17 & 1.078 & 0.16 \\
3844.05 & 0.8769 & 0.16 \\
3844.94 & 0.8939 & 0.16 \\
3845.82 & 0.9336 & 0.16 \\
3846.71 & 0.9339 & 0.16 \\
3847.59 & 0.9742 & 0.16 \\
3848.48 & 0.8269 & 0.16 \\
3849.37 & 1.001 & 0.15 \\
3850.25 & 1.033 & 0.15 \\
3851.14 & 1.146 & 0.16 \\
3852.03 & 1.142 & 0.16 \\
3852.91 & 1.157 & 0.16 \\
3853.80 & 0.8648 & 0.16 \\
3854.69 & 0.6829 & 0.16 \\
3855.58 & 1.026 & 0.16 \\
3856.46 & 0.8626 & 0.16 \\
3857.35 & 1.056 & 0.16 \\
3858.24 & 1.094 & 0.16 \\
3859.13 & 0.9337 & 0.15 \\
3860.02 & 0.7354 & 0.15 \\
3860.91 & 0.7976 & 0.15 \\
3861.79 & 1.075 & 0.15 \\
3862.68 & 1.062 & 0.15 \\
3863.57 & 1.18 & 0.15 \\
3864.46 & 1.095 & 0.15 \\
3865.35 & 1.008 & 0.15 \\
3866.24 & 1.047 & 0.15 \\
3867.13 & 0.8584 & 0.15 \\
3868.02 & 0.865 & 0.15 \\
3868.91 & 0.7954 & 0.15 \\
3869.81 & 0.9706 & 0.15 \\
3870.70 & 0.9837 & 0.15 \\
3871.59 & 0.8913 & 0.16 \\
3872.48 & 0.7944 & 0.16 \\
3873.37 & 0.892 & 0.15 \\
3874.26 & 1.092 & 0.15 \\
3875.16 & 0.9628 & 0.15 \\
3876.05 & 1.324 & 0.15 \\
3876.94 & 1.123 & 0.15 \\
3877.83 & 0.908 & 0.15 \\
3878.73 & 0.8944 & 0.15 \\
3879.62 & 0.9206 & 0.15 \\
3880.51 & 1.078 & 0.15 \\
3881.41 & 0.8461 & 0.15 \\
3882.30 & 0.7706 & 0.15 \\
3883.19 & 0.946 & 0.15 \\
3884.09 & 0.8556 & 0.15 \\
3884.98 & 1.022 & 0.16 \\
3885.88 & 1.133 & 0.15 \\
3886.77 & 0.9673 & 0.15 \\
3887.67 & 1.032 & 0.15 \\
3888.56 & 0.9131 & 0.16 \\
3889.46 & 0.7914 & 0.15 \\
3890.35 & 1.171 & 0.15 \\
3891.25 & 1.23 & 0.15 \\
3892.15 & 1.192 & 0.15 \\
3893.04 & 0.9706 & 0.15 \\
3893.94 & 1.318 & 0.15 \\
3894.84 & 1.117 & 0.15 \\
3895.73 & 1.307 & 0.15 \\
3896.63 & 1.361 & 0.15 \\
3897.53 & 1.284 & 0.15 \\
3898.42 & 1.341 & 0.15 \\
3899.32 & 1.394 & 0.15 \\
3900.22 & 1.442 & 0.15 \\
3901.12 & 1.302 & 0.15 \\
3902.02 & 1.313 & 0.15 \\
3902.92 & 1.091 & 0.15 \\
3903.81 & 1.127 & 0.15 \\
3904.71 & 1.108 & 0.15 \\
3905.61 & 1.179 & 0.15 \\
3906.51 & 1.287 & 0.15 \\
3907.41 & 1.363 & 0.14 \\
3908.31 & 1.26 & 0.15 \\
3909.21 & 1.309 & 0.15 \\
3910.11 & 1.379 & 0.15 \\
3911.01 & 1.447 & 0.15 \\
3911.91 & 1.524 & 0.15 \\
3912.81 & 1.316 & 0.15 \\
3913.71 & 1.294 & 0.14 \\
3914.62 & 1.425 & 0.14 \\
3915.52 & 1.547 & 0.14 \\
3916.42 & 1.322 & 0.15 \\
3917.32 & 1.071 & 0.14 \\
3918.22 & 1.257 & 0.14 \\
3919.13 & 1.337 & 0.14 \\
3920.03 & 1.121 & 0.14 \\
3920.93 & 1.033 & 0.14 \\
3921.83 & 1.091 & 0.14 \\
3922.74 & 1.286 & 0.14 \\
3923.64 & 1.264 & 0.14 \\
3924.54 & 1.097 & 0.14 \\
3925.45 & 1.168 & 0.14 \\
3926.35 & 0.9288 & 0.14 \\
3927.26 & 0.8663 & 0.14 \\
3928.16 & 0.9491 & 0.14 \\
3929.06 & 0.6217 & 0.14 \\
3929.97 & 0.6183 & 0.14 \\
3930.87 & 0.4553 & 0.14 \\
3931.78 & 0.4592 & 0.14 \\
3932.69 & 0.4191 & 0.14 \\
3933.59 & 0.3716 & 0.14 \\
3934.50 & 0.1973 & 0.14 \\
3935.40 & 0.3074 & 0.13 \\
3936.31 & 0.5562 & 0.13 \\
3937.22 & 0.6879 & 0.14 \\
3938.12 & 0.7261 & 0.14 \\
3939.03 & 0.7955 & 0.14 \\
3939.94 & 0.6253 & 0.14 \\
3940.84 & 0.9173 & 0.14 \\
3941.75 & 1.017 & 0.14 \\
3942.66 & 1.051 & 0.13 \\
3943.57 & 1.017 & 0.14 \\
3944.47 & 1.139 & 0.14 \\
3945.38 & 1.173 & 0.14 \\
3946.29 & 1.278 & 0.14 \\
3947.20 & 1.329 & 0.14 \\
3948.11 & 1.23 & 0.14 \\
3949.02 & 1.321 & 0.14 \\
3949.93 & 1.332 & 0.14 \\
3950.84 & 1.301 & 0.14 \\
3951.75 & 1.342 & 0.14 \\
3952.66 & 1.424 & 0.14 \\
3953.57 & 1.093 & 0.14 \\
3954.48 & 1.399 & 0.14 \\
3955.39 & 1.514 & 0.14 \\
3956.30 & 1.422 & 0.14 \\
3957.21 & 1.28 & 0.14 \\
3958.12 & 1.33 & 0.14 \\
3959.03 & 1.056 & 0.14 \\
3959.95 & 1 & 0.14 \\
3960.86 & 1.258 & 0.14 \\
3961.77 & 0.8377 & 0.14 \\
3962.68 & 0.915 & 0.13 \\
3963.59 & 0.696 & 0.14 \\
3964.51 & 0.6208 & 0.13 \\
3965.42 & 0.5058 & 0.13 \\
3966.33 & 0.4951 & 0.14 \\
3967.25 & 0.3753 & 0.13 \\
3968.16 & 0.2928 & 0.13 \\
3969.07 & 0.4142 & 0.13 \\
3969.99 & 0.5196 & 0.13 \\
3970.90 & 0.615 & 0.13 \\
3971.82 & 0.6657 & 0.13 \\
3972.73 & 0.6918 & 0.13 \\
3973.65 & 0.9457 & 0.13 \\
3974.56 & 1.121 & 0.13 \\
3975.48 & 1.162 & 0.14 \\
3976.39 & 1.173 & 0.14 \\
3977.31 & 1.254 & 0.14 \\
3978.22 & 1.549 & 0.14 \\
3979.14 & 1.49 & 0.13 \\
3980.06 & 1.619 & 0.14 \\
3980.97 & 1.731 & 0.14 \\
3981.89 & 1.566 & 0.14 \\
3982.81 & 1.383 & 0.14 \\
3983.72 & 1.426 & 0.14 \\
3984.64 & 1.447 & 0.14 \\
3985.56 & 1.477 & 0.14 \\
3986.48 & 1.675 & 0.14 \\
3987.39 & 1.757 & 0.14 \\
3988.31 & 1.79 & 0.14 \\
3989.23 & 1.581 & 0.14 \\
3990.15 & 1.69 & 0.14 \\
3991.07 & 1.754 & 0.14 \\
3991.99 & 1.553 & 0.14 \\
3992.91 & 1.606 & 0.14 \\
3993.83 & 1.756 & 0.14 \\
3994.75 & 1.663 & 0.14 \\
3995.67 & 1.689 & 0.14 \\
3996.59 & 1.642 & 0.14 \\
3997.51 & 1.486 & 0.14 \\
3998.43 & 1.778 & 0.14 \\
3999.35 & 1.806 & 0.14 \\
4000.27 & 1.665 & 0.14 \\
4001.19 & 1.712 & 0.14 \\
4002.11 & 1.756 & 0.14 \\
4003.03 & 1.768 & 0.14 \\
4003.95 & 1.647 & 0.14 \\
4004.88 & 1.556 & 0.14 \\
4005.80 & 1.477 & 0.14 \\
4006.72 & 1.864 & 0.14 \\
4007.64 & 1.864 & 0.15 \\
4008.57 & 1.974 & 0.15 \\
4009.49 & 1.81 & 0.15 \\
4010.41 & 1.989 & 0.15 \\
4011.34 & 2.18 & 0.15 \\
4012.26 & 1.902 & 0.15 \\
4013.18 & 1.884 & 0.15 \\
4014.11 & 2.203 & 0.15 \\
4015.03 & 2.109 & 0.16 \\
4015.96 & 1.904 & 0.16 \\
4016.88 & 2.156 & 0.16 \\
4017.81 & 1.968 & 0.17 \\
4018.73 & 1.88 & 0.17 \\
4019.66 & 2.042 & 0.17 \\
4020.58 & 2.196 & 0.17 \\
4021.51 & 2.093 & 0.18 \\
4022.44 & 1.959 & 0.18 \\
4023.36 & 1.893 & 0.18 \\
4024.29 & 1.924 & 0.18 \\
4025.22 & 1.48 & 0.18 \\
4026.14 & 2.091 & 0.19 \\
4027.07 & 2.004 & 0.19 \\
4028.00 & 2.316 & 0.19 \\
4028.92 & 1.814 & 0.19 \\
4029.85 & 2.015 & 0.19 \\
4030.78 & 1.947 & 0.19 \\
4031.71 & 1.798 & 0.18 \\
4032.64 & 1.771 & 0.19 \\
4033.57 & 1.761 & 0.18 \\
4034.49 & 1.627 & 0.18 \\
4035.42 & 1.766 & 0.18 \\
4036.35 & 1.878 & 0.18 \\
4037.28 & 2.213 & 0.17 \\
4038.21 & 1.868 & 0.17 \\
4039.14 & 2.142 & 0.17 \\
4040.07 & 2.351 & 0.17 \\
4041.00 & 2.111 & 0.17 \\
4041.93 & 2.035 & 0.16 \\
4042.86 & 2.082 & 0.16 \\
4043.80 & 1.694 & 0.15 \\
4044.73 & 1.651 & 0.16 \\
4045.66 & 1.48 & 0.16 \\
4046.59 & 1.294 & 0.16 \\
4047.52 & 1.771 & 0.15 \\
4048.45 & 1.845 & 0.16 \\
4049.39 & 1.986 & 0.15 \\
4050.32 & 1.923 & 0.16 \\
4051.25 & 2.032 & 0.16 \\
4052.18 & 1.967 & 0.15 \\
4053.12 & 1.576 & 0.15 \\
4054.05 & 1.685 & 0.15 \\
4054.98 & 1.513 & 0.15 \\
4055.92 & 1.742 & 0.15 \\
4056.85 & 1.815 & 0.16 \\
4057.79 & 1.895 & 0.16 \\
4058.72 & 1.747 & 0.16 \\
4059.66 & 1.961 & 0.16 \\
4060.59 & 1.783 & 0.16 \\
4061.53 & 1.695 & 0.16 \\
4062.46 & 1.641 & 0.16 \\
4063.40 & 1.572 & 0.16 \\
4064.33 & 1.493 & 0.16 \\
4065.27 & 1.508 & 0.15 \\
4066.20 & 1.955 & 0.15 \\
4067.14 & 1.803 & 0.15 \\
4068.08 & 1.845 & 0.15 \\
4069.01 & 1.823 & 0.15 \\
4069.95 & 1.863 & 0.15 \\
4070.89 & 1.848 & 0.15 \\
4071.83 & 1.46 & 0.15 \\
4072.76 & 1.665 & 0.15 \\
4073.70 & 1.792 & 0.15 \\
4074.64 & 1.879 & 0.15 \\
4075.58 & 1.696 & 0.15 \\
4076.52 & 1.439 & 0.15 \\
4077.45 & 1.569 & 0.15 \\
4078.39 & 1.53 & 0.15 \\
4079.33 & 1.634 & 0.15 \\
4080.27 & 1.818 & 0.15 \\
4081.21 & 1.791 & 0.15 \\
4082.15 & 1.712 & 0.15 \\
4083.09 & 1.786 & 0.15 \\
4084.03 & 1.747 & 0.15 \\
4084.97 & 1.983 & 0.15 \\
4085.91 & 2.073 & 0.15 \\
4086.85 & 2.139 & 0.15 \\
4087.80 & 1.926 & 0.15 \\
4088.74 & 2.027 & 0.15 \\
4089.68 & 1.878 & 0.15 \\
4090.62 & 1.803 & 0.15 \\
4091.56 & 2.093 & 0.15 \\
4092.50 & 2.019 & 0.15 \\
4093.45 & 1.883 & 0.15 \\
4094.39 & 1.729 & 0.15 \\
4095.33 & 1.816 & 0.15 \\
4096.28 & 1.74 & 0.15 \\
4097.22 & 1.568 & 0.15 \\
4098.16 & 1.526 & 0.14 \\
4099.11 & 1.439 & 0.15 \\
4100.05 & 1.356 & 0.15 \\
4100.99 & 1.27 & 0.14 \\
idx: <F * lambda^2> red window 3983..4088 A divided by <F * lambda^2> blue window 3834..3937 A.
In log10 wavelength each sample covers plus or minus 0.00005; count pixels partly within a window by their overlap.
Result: 1.94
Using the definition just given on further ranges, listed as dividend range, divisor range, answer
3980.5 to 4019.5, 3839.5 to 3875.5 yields 1.96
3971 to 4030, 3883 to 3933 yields 1.57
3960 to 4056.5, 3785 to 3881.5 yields 1.85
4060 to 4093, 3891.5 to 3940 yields 1.81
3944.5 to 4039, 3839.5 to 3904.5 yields 1.58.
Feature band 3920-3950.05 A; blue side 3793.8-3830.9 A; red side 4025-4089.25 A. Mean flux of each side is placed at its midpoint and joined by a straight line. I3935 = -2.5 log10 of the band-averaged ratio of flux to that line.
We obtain 0.50 mag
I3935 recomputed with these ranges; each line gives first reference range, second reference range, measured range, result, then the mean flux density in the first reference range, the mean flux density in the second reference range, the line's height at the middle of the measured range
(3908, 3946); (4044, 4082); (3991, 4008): -0.217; 0.986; 1.72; 1.38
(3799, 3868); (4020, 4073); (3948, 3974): 0.464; 0.946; 1.84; 1.48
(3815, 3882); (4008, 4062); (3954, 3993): 0.320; 0.893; 1.9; 1.57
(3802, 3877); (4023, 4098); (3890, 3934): 0.070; 0.946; 1.82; 1.23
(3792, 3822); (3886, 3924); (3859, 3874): 0.227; 1.05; 1.23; 1.16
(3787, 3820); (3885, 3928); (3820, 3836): 0.384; 1.06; 1.21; 1.09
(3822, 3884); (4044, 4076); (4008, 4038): -0.225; 0.892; 1.74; 1.59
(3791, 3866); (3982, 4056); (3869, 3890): 0.223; 0.945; 1.82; 1.18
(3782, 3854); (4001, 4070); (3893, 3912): 0.025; 0.97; 1.86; 1.32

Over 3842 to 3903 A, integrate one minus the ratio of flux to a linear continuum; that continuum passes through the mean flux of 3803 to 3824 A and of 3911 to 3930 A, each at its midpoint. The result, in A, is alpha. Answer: 5.5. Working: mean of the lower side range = 1.08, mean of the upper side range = 1.17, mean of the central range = 1.03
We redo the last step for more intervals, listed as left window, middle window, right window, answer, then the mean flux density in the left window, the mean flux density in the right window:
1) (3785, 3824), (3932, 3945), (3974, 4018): 6.9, 1.05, 1.68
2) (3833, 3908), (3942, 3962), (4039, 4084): 1.4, 1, 1.77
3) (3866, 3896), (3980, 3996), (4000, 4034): 0.9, 0.998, 1.9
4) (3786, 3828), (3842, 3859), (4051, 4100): 2.4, 1.01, 1.76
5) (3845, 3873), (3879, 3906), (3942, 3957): -1.0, 0.961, 1.27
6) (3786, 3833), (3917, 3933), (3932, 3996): 2.0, 0.986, 1.12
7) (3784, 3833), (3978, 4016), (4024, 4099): -2.6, 1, 1.81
